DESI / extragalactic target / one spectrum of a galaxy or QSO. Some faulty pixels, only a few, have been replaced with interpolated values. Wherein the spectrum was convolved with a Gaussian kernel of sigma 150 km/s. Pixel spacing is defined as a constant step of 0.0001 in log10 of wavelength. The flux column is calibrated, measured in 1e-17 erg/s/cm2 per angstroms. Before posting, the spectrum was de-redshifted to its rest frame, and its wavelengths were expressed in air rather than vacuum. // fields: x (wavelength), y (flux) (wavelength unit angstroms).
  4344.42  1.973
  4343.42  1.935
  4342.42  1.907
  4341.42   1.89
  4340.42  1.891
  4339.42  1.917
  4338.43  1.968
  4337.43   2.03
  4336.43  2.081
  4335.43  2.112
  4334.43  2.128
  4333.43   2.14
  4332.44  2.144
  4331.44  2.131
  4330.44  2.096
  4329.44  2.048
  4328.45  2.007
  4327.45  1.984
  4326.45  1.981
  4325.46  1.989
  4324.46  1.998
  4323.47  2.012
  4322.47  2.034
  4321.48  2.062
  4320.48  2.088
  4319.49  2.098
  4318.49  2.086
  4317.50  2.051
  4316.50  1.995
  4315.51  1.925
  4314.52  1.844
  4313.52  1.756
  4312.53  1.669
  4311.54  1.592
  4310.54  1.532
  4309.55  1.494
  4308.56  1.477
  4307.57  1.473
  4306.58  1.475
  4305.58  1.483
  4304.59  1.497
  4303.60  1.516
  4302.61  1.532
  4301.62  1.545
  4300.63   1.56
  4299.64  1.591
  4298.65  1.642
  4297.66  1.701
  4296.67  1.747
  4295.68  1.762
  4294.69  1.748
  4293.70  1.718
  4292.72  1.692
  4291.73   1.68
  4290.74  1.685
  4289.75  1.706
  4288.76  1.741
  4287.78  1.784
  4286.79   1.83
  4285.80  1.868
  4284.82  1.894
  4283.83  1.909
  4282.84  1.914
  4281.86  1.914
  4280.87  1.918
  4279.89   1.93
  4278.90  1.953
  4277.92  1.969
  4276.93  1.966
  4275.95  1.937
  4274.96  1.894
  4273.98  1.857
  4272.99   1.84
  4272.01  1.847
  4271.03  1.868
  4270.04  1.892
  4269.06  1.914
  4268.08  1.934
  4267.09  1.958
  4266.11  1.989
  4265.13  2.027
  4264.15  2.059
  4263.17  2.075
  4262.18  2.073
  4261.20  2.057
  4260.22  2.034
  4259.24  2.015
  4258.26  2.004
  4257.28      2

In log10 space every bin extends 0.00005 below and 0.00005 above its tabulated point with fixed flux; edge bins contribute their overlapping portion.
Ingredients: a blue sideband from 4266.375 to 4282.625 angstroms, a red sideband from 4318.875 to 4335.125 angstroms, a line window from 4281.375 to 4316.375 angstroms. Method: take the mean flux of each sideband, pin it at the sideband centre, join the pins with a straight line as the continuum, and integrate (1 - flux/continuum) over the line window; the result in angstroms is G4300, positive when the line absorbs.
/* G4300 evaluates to 5.2 angstroms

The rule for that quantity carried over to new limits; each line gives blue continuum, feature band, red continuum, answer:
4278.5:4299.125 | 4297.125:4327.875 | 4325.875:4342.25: 2.56 angstroms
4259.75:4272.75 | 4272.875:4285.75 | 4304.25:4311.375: -0.65 angstroms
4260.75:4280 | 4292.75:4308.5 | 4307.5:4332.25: 2.67 angstroms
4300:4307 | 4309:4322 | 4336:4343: -1.51 angstroms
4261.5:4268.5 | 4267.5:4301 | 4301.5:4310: -0.94 angstroms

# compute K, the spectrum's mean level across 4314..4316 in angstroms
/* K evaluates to 1.88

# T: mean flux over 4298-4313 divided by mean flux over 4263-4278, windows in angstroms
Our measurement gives 0.80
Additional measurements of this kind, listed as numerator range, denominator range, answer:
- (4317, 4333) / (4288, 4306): 1.25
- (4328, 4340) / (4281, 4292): 1.14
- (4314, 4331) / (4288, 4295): 1.18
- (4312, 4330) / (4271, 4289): 1.05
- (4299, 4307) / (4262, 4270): 0.77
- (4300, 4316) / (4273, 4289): 0.84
